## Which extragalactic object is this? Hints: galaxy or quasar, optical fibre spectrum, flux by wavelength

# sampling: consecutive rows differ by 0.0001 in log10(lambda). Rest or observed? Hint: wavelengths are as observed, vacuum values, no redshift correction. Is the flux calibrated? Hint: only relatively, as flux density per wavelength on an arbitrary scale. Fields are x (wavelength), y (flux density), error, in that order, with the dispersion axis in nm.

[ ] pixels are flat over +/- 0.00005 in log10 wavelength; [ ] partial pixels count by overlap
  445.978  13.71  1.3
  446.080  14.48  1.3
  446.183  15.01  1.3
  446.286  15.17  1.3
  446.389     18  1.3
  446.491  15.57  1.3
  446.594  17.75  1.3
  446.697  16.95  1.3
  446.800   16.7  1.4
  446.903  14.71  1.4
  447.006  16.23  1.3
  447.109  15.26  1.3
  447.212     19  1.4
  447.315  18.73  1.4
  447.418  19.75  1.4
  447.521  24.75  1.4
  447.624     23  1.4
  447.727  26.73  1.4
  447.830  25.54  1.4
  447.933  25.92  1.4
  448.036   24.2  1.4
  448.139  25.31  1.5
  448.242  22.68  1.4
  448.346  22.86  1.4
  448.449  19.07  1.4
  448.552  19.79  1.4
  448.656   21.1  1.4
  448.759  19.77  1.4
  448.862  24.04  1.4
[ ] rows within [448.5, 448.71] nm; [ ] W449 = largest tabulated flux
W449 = 21.1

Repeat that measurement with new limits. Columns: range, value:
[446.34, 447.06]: 18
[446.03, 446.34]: 15.17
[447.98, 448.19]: 25.31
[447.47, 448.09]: 26.73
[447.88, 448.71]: 25.92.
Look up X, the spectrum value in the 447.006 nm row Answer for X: 16.23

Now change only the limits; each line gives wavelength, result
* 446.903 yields 14.71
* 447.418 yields 19.75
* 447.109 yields 15.26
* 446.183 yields 15.01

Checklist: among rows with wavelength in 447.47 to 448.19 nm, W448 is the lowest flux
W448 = 23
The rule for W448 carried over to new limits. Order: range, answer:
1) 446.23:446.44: 15.17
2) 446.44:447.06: 14.71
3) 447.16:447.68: 18.73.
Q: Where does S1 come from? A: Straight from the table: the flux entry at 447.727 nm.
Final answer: 26.73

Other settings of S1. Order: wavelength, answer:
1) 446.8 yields 16.7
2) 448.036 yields 24.2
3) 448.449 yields 19.07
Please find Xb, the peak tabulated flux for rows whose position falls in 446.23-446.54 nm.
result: 18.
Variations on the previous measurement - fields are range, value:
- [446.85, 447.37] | 19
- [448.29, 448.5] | 22.86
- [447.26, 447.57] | 24.75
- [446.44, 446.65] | 17.75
